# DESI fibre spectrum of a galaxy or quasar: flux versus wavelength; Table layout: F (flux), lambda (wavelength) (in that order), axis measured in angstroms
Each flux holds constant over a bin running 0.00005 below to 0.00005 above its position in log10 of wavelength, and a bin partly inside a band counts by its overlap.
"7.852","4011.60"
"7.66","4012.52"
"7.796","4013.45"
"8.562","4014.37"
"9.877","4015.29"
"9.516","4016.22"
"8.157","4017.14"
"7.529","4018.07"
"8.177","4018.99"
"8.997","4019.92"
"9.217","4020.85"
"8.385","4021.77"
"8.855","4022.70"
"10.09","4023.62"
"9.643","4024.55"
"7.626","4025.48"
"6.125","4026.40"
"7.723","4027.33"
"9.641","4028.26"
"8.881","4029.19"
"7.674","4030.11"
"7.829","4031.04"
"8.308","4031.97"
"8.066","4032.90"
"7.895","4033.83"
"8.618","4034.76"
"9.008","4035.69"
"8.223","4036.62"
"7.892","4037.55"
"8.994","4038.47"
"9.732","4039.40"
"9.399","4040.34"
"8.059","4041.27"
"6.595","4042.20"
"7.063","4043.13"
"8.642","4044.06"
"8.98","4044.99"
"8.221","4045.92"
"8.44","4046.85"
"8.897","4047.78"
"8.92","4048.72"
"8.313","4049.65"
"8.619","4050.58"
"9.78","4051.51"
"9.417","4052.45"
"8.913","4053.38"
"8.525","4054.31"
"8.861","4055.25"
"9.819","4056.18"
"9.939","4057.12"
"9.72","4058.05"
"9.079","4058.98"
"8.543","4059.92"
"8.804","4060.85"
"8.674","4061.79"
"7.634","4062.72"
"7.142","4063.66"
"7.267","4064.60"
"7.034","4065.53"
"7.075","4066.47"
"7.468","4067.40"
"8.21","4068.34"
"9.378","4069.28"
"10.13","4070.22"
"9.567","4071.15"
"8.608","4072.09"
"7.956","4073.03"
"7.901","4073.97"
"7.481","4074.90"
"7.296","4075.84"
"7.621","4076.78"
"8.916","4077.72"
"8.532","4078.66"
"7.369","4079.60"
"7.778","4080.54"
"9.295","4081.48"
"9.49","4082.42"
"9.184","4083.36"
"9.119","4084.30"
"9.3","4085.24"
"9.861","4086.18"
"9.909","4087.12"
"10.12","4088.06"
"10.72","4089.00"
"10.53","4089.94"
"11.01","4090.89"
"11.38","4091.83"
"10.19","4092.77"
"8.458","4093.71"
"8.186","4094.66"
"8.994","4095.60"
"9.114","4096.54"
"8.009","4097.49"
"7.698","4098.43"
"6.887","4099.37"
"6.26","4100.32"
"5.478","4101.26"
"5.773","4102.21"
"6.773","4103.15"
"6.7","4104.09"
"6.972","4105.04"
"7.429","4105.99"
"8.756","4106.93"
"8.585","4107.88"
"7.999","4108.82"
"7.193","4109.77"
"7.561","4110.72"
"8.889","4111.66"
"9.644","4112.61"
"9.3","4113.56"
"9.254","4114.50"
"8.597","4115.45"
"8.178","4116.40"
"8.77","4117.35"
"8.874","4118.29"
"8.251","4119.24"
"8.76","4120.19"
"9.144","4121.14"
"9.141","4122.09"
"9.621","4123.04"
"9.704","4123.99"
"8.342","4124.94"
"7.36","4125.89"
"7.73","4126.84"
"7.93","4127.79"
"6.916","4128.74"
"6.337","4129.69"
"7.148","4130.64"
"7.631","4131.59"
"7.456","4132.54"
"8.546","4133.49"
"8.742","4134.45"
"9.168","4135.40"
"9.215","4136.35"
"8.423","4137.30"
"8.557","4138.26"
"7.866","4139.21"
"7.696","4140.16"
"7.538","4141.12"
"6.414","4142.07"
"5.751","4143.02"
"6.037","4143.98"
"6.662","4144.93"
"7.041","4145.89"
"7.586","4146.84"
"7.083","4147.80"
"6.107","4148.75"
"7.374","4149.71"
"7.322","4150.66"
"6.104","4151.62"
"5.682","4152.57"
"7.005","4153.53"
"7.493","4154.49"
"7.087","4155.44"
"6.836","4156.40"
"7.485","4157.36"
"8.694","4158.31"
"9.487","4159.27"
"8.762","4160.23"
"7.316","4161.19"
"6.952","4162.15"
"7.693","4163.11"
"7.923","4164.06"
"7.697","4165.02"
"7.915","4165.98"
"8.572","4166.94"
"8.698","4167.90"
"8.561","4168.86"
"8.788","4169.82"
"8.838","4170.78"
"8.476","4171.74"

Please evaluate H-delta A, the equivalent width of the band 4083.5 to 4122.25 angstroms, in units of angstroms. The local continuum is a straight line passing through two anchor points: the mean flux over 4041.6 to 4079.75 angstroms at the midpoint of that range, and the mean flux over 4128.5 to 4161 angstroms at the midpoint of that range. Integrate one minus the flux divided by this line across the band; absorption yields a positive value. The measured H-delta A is -3.10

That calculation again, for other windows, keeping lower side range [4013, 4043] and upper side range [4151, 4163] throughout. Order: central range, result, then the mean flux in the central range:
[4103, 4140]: -2.7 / 8.25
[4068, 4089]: -2.0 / 8.82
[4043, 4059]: -1.3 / 8.94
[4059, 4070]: 0.2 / 8.02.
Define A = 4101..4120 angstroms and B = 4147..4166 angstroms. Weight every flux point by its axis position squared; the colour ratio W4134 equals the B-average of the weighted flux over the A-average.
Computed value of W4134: 0.95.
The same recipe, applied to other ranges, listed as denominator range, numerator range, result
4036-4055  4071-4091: 1.06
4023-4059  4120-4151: 0.94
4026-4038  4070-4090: 1.12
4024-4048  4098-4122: 0.99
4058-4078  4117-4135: 1.03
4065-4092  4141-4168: 0.85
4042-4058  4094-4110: 0.87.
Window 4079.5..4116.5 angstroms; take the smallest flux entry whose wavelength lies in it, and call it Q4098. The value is 5.478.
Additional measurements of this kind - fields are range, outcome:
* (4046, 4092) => 7.034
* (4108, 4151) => 5.751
